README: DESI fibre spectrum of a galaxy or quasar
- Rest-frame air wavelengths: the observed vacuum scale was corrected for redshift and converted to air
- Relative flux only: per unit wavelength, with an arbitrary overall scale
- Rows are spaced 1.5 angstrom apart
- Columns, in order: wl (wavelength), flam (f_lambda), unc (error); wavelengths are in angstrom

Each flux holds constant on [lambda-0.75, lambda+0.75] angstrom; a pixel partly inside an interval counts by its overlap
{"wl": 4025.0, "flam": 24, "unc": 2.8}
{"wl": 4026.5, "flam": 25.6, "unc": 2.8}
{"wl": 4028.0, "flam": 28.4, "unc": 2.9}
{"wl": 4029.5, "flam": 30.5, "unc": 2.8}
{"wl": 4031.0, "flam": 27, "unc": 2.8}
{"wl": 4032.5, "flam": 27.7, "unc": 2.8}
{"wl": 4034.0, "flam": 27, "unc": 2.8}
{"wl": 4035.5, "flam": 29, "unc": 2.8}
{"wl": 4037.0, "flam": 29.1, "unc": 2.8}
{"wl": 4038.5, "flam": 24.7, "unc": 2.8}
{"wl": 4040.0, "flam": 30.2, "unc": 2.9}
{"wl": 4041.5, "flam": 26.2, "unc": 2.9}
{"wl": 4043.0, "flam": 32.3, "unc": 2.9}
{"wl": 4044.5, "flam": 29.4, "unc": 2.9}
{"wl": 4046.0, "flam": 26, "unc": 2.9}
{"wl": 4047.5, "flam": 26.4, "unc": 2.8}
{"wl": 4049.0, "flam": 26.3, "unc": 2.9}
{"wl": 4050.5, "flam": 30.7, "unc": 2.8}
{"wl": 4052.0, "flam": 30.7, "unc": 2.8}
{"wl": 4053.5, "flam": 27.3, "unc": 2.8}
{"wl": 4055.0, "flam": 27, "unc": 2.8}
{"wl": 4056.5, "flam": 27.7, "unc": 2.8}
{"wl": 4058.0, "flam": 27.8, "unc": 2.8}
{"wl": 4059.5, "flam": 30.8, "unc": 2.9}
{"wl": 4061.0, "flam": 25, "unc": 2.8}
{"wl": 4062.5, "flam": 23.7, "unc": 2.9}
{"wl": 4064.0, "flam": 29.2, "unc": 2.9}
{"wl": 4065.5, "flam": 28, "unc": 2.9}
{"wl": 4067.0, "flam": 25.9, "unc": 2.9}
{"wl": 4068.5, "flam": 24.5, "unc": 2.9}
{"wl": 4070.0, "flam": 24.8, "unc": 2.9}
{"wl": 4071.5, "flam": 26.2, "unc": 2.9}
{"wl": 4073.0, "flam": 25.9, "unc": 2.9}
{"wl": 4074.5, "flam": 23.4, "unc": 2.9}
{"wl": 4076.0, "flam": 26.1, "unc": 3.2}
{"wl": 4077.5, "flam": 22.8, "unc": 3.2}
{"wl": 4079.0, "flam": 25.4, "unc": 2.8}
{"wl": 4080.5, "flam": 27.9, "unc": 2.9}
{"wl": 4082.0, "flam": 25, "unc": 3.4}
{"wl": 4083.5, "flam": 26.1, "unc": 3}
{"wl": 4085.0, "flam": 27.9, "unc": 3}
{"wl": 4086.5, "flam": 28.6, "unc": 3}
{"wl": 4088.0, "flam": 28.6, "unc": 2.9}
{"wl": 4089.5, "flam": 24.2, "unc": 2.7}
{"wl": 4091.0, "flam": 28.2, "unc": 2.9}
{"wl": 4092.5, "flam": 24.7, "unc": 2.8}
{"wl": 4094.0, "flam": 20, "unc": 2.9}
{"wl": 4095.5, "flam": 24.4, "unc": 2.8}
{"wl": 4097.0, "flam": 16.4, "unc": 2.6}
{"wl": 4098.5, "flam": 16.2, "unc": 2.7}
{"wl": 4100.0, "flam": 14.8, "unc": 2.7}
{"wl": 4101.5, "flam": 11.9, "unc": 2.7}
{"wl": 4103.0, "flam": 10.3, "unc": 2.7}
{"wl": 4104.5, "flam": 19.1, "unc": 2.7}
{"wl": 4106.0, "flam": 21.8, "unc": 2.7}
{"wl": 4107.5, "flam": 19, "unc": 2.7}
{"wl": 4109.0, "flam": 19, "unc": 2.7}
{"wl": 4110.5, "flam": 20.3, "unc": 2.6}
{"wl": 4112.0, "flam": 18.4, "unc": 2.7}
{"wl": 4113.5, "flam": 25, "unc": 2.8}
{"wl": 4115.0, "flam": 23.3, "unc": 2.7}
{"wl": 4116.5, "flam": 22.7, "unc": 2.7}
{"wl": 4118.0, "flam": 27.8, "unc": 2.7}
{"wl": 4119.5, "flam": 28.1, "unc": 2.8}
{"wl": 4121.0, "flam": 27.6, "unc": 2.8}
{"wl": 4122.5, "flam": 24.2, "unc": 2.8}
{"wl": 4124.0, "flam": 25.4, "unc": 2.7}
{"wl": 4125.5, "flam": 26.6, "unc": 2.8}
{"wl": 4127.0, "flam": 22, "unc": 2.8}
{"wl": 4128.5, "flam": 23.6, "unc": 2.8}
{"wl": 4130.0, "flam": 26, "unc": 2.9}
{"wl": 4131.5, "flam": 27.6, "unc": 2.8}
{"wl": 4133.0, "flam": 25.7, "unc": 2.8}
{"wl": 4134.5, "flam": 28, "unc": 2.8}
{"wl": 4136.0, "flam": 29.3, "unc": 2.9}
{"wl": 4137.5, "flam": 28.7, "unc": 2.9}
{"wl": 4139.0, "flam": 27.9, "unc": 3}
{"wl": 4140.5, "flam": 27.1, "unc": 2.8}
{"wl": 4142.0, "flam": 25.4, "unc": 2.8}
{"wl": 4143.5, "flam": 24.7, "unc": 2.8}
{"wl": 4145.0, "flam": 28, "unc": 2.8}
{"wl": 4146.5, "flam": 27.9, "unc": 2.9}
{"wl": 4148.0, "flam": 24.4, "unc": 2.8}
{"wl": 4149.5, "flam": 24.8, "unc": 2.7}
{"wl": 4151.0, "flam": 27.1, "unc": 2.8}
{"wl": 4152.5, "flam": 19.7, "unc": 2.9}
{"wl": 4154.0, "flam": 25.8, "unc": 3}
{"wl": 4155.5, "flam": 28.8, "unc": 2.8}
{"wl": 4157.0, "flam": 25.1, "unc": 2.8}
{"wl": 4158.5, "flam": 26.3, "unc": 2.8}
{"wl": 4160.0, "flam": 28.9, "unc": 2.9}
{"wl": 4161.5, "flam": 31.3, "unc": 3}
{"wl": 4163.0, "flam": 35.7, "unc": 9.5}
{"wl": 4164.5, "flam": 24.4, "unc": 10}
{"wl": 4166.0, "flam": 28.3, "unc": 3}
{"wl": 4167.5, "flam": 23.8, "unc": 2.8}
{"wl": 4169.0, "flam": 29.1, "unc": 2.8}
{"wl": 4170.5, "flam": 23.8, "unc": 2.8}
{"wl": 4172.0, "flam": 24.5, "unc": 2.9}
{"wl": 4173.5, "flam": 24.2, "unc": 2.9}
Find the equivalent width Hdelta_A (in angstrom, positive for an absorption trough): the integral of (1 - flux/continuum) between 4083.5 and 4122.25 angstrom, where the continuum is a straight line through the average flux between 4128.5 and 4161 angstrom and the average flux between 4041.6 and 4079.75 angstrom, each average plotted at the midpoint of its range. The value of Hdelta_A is 6.8 angstrom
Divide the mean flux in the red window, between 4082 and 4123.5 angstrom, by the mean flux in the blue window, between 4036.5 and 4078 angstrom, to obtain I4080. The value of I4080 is 0.82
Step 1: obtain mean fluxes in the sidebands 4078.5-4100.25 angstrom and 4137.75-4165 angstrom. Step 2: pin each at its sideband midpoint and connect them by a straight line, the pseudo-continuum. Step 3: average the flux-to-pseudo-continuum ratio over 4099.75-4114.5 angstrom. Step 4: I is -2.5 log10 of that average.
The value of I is 0.34 mag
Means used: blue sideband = 24.1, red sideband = 26.9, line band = 18.2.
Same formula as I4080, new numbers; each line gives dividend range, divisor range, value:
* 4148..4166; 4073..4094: 1.05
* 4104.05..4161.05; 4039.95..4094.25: 0.94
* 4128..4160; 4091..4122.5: 1.27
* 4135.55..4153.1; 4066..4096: 1.03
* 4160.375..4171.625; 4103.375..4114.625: 1.39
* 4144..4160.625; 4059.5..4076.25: 1.00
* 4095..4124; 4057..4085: 0.79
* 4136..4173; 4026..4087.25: 0.98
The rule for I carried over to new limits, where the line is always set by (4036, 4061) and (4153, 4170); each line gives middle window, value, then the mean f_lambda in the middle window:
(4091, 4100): 0.34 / 20.5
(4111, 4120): 0.17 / 24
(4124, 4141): 0.05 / 26.5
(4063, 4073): 0.07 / 26.3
